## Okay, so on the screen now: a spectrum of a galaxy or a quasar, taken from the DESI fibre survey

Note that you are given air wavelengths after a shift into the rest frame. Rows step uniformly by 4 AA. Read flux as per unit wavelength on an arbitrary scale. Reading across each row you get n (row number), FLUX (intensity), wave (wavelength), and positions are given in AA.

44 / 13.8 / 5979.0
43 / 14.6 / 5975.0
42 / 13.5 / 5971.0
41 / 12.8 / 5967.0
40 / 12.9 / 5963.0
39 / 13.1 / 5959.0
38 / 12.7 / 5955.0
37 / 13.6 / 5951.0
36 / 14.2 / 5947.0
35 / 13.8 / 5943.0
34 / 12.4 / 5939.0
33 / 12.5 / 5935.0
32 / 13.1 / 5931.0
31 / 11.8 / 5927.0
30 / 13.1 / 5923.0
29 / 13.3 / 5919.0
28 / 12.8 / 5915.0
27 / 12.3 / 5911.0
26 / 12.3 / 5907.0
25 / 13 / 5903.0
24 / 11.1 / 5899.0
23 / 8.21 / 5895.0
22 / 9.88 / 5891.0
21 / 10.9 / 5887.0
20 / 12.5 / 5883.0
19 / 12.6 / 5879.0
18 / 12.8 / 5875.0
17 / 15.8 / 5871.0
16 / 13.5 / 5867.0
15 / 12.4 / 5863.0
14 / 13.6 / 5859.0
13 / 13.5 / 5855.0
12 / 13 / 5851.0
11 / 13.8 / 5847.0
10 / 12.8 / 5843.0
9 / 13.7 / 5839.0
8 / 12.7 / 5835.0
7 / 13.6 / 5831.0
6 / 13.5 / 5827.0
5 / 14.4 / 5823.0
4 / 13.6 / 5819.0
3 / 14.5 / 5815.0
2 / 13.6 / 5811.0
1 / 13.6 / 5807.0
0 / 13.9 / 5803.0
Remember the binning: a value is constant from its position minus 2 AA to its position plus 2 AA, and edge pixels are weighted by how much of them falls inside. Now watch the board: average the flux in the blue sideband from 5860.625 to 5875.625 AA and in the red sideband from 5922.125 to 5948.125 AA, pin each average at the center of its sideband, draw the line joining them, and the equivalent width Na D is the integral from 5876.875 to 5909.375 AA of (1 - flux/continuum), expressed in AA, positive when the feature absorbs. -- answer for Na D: 5.1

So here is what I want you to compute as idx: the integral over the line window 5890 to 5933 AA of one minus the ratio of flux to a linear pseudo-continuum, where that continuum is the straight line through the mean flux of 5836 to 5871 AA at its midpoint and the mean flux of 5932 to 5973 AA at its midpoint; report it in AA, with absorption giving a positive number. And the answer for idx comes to 4.2 AA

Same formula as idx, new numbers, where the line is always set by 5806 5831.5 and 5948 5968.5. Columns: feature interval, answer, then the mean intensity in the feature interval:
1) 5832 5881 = 1.0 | 13.4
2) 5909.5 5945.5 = 1.2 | 12.8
